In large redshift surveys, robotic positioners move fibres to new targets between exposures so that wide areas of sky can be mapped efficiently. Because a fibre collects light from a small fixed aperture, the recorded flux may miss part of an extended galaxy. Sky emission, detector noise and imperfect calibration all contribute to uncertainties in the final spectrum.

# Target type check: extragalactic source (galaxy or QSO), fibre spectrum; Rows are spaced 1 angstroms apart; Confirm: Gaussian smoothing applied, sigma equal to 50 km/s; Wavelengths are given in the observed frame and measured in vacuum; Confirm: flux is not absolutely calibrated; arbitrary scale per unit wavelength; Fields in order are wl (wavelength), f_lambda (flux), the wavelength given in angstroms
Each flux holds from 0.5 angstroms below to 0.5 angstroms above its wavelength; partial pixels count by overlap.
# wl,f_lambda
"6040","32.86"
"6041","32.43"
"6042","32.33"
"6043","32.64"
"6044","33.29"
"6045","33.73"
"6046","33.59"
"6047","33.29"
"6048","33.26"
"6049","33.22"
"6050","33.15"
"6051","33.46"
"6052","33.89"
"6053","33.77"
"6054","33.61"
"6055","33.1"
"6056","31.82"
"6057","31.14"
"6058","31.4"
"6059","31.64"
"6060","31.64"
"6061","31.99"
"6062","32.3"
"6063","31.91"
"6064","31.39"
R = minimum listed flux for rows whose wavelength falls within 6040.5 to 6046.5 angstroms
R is 32.33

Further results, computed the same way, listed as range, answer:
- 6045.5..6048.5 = 33.26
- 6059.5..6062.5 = 31.64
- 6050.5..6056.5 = 31.82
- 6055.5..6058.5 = 31.14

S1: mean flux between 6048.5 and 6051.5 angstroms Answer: 33.3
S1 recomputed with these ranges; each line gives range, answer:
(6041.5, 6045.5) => 33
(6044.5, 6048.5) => 33.5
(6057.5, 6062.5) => 31.8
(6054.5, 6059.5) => 31.8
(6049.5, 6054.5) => 33.6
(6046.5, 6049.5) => 33.3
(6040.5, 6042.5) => 32.4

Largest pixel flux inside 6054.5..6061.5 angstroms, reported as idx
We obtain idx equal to 33.1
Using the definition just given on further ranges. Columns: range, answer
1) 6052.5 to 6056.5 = 33.77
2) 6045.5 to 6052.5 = 33.89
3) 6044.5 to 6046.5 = 33.73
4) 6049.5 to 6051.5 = 33.46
